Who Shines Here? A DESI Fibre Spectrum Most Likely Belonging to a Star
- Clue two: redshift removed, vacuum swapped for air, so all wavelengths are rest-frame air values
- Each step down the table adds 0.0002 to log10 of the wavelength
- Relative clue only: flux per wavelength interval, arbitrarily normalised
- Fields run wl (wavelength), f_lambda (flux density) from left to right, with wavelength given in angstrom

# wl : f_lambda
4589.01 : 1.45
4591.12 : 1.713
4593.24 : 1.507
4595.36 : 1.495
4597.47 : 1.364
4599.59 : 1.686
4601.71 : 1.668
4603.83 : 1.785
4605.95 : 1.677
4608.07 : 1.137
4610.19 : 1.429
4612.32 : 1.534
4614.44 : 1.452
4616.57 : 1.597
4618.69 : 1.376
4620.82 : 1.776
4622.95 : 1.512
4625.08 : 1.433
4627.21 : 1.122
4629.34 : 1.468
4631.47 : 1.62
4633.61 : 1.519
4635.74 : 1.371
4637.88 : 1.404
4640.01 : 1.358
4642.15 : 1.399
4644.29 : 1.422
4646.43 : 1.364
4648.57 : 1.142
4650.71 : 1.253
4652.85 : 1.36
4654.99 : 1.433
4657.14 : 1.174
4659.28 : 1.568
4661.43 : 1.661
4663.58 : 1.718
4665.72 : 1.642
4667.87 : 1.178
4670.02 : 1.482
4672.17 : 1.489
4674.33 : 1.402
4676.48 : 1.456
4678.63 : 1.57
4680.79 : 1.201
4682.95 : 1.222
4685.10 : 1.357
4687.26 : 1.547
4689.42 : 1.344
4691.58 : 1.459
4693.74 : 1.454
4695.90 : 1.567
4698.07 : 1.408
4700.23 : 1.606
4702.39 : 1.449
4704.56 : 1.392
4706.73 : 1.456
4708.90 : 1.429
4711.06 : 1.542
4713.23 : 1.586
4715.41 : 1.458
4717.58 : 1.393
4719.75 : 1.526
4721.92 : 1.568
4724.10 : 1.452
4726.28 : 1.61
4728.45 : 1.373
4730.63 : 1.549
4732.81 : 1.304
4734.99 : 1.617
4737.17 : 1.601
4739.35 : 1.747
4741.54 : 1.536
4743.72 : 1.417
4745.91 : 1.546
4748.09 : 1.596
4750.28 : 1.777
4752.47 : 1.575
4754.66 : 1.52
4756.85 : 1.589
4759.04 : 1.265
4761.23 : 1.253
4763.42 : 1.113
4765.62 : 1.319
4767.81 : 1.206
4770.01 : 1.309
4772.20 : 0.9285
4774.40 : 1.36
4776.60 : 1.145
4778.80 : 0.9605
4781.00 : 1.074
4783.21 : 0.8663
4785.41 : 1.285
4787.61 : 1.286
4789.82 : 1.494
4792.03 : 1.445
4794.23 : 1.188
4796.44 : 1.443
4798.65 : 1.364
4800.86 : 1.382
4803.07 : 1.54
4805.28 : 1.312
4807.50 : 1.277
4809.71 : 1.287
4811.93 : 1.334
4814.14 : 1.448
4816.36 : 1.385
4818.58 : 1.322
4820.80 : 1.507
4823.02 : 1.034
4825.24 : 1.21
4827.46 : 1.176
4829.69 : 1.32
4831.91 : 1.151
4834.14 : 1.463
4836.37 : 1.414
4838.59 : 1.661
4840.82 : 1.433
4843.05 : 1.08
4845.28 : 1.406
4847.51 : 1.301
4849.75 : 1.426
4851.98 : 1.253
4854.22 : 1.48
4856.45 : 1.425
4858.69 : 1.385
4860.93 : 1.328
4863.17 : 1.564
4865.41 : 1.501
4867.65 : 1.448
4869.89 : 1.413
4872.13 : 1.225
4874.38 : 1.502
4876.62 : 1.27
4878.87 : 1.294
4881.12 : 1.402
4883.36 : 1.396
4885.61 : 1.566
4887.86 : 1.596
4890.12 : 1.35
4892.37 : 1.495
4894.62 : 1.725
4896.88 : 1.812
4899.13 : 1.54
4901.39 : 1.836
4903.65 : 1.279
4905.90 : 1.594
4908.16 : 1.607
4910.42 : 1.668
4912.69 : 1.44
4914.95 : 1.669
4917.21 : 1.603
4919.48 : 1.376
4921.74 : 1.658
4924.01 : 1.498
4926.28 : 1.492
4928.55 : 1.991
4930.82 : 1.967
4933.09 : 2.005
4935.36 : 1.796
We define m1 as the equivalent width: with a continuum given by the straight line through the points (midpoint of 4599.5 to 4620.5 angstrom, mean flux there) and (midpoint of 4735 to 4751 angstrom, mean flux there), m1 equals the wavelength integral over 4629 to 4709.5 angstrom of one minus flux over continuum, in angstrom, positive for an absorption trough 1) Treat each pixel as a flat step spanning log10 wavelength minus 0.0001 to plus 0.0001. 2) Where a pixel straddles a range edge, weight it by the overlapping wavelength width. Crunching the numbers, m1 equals 6.9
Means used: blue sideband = 1.54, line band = 1.43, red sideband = 1.6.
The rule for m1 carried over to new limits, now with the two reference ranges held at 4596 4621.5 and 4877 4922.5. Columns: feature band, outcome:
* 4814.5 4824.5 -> 1.4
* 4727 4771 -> 2.2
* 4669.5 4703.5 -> 2.2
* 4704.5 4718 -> 0.6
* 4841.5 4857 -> 2.0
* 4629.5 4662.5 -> 2.8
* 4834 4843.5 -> 0.7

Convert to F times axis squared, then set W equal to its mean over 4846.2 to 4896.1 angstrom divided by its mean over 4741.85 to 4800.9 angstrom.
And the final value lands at 1.12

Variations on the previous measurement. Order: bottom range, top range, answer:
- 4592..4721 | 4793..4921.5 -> 1.06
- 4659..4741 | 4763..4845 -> 0.91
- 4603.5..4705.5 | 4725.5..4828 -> 0.99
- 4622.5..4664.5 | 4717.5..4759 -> 1.13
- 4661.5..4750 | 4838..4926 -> 1.07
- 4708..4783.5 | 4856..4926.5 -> 1.13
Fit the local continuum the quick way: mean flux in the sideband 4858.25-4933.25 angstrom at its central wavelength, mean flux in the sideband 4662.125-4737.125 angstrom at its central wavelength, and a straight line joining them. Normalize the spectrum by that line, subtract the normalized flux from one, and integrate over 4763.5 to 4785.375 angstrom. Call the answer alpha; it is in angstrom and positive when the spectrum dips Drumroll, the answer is 5.2 angstrom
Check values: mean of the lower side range 1.47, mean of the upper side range 1.54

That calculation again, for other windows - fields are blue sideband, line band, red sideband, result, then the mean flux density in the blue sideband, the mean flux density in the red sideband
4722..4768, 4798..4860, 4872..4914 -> 6.2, 1.48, 1.51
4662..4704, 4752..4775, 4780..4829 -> 0.8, 1.45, 1.3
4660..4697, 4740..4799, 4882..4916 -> 6.8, 1.46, 1.57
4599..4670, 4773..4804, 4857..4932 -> 4.8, 1.46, 1.53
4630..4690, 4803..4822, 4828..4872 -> 0.3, 1.42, 1.39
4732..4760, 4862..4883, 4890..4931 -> 2.5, 1.55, 1.61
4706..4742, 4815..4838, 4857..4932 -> 3.3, 1.51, 1.53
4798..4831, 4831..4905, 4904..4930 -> 1.4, 1.32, 1.59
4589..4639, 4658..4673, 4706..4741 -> -0.2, 1.5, 1.51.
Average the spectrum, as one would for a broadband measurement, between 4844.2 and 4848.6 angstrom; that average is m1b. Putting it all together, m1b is 1.35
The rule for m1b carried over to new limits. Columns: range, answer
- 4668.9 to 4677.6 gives 1.46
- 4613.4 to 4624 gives 1.54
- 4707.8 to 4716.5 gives 1.5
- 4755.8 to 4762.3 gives 1.37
